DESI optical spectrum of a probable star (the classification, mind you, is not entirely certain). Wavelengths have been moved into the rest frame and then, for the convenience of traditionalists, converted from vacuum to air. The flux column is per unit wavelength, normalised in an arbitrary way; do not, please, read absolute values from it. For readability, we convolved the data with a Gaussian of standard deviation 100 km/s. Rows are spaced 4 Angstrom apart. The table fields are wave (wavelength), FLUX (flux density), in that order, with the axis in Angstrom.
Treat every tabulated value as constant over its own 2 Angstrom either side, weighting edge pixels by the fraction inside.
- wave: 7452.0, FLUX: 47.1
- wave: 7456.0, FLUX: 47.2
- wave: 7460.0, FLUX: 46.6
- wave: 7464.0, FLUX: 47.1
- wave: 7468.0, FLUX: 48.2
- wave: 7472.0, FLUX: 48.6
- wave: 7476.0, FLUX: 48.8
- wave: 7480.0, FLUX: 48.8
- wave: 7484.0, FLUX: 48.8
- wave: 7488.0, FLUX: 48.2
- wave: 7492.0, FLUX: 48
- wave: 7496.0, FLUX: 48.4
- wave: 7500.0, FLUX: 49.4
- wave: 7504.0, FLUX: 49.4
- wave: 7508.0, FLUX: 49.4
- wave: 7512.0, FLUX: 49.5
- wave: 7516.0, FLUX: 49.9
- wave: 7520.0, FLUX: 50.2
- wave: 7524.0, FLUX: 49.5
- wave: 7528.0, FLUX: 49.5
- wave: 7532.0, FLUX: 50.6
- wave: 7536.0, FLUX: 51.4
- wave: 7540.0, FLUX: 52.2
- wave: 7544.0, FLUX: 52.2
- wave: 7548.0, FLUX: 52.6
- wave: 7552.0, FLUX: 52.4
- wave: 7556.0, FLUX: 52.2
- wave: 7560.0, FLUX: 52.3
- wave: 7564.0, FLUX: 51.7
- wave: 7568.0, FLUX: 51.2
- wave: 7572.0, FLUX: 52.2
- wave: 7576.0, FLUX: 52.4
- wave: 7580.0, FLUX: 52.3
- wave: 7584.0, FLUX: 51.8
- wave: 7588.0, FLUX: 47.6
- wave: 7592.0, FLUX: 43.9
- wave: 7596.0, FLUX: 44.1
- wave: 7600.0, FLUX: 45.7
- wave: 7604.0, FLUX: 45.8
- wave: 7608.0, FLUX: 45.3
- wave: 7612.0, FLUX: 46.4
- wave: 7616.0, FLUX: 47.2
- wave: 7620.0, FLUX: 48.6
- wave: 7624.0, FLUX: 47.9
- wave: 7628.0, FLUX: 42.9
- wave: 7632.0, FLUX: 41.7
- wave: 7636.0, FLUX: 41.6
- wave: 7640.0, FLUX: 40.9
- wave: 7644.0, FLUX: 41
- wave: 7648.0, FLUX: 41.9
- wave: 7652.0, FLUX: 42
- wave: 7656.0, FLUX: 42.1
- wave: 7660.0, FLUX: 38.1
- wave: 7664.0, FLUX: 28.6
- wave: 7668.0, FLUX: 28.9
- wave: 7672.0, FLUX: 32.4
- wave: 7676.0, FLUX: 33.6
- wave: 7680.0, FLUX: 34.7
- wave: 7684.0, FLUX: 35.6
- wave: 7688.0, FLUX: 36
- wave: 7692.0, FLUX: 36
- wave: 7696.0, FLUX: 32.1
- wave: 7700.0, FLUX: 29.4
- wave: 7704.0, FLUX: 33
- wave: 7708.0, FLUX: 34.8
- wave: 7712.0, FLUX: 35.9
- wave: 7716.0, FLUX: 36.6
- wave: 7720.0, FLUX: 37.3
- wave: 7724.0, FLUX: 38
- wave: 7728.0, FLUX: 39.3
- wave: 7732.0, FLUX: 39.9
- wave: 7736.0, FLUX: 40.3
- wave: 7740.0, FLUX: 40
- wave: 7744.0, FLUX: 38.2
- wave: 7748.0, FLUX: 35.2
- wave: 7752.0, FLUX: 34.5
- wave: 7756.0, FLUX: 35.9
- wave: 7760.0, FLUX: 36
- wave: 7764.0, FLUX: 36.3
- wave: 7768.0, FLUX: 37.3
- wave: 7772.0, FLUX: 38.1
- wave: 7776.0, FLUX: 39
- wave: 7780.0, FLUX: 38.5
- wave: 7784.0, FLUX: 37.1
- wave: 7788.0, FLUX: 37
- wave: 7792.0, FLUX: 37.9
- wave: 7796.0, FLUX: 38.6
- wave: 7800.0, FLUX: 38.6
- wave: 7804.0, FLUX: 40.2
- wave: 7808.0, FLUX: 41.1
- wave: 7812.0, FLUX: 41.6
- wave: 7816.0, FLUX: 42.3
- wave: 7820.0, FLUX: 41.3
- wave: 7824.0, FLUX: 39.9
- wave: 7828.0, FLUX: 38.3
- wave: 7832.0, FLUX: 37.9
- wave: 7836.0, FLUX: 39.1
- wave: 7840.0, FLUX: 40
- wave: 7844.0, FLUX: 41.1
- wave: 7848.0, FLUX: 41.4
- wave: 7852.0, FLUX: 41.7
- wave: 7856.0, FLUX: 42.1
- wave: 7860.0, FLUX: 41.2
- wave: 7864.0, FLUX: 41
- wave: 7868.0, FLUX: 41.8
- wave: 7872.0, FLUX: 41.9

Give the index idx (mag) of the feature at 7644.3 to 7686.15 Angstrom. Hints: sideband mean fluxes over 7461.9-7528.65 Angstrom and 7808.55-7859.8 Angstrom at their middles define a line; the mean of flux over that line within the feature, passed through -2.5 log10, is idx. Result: 0.24 mag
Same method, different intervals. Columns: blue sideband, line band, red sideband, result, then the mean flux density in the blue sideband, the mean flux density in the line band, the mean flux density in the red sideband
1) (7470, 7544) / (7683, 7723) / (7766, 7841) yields 0.22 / 49.6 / 34.7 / 39.1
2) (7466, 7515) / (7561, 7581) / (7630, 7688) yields -0.20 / 48.8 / 52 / 37.3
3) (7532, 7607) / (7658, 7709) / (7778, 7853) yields 0.33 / 50.2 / 33.3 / 39.6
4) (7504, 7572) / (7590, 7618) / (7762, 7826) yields 0.06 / 51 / 45.5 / 39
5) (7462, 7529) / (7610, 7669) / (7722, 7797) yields 0.03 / 48.9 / 41.5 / 37.7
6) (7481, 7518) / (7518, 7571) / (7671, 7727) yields -0.13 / 49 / 51.4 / 34.8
